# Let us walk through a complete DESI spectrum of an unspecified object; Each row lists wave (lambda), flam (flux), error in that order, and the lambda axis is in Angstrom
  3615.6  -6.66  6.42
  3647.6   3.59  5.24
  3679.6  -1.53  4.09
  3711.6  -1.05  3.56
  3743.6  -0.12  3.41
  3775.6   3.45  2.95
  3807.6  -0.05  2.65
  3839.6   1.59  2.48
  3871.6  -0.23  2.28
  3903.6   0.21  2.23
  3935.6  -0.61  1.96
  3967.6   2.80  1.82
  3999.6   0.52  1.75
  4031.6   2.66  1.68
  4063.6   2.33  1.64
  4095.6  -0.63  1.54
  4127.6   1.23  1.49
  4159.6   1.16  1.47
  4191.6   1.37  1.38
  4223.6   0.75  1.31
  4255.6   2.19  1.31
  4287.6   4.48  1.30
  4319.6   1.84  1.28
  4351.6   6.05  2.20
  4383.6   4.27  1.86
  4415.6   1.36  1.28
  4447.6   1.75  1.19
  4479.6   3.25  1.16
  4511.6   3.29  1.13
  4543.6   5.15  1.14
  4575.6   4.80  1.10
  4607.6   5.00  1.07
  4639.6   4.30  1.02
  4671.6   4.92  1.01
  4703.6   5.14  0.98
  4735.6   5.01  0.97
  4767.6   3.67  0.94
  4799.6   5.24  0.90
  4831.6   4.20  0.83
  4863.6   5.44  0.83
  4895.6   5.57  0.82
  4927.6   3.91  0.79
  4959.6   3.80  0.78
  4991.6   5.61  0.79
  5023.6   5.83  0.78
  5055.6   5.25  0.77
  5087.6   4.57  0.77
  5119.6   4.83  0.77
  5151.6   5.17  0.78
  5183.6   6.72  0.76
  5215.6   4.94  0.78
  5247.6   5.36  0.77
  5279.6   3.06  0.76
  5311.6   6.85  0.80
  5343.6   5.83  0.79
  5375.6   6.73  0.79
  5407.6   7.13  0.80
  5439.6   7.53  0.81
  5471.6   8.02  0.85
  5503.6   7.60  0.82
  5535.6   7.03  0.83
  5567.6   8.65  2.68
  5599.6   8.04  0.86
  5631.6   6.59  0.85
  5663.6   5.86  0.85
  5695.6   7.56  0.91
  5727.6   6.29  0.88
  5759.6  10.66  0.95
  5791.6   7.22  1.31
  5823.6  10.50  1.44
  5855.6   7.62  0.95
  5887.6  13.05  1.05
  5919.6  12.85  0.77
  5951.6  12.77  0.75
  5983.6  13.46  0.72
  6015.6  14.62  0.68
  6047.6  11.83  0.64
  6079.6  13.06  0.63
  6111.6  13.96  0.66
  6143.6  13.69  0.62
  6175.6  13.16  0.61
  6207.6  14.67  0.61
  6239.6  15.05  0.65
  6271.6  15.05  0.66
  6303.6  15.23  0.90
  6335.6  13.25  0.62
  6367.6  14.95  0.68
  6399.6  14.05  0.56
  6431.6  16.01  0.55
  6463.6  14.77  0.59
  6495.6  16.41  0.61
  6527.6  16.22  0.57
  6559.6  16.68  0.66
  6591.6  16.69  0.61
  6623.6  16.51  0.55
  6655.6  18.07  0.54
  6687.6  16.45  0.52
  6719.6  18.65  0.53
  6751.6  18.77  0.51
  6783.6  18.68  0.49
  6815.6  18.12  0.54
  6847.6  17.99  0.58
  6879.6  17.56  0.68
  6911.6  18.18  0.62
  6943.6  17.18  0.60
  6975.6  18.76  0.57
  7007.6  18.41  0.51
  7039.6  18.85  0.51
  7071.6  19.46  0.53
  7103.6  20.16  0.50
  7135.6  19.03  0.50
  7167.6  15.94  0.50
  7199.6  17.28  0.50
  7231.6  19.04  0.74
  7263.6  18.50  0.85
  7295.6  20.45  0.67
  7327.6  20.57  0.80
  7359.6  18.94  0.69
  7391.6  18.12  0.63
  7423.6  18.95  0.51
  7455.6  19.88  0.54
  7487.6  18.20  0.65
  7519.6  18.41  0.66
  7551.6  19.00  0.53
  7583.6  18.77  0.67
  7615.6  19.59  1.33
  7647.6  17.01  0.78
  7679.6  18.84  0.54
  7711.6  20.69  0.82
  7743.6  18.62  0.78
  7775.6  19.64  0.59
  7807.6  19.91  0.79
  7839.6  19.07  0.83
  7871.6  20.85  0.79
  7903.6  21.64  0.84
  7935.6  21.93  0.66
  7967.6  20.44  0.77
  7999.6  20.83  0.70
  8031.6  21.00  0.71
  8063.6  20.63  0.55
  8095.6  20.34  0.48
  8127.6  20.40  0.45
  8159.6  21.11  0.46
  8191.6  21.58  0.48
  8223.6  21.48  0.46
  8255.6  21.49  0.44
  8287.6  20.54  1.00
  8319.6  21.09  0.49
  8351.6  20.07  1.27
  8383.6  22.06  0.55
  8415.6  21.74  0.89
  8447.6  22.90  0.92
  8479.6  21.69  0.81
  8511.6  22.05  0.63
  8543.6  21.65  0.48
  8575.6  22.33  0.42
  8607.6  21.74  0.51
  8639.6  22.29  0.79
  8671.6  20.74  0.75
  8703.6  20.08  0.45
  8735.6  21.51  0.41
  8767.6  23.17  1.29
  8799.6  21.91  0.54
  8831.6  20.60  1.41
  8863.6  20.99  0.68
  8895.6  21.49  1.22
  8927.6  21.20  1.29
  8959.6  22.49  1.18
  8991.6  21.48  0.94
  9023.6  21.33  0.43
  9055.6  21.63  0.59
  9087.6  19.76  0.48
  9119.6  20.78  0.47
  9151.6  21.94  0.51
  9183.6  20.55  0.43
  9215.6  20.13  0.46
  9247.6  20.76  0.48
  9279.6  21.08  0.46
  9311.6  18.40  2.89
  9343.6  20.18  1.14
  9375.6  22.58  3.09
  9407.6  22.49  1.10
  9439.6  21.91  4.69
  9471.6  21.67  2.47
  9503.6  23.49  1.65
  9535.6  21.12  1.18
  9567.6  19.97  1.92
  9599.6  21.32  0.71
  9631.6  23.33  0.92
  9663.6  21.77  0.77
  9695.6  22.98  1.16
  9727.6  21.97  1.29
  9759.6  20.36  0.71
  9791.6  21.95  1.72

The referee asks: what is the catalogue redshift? 0.474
